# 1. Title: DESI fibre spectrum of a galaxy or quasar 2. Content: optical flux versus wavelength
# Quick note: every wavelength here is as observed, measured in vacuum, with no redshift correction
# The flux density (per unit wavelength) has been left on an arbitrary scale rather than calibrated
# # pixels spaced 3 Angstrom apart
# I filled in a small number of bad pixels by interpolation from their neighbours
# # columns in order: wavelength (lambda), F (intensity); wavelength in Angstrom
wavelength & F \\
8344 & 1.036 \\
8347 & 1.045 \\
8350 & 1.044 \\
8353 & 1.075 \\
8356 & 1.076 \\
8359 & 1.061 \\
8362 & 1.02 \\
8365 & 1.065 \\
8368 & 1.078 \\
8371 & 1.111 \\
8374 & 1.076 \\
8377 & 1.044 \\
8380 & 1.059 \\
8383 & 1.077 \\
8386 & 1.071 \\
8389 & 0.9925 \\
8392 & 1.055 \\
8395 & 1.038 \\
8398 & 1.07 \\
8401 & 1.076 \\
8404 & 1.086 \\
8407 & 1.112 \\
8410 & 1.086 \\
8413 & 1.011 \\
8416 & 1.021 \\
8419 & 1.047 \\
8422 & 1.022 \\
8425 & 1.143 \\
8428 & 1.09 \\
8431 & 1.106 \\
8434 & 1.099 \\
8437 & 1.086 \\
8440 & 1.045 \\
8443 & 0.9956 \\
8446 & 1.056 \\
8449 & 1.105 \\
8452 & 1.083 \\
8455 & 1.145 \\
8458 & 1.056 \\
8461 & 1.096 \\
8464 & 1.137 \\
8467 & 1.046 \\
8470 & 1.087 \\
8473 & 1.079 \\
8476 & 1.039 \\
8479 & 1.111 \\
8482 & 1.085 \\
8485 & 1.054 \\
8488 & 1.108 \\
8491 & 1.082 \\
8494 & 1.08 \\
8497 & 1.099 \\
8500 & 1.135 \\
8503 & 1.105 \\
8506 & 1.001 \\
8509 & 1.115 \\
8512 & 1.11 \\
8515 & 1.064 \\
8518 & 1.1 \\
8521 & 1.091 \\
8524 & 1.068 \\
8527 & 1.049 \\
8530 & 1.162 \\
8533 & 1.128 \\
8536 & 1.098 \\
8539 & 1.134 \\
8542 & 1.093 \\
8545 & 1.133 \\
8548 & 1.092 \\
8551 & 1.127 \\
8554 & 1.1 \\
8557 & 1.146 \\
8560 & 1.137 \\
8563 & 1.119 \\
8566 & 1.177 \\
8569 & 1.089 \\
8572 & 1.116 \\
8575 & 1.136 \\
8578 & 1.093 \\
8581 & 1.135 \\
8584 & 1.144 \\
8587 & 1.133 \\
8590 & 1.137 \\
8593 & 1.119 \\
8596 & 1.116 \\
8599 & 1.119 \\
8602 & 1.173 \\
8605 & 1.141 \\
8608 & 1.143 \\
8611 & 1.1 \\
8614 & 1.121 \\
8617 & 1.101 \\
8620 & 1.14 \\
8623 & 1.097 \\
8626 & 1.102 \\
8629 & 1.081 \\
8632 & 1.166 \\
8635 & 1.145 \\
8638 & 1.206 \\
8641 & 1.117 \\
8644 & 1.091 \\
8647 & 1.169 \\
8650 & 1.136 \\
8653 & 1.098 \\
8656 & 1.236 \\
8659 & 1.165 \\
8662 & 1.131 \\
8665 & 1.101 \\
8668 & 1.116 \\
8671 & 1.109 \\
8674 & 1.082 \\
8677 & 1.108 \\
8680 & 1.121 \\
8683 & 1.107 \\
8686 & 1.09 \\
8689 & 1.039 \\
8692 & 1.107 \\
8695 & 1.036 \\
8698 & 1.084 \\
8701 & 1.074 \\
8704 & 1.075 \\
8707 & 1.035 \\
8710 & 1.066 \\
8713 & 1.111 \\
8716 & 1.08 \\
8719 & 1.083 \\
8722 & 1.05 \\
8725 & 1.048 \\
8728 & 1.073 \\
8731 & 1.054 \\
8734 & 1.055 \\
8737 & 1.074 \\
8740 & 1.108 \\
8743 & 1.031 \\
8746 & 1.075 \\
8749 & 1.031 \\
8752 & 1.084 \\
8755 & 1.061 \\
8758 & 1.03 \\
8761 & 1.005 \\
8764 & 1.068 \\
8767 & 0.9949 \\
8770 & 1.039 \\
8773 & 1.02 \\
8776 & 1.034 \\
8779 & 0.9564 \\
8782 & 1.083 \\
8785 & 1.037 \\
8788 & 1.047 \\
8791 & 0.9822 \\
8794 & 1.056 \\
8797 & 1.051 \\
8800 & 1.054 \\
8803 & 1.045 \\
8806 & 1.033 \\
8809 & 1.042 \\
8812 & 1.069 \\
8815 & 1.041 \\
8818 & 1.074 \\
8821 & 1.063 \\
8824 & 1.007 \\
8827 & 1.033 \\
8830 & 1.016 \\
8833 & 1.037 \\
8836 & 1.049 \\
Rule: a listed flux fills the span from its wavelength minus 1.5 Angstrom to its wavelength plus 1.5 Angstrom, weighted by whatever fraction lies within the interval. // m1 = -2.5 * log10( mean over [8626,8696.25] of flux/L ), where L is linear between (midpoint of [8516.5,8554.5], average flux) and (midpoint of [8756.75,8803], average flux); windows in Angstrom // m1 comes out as -0.05 mag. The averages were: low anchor 1.11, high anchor 1.03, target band 1.12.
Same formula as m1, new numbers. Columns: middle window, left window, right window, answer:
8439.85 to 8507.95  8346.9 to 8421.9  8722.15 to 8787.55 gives -0.025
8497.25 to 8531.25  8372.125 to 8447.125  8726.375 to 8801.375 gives -0.034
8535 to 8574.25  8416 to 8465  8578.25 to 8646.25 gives -0.008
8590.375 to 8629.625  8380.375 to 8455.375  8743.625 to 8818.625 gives -0.068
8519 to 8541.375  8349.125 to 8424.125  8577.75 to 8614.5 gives 0.004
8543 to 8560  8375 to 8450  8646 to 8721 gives -0.037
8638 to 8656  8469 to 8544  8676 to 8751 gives -0.059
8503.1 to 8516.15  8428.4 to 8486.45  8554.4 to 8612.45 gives 0.024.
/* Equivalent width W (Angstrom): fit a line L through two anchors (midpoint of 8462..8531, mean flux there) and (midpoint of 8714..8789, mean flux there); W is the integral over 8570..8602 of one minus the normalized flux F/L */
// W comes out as -1.6 Angstrom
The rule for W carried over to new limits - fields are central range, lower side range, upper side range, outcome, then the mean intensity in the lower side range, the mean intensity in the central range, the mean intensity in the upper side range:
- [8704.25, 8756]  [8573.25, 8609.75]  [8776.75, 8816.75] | 0.1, 1.13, 1.07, 1.04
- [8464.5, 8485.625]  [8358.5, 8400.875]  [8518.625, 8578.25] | 0.3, 1.06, 1.08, 1.11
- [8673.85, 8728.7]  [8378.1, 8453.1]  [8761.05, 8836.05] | -1.8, 1.07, 1.08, 1.04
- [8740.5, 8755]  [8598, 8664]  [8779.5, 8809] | 0.1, 1.14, 1.06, 1.04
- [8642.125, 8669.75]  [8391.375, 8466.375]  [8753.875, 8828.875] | -2.3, 1.07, 1.14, 1.04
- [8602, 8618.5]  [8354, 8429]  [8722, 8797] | -1.2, 1.06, 1.13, 1.04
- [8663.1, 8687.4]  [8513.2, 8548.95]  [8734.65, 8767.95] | -0.8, 1.1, 1.1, 1.05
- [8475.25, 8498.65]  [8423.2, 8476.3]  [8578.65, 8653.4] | 0.2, 1.08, 1.08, 1.13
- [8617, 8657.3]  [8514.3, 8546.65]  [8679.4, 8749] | -1.9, 1.1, 1.14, 1.07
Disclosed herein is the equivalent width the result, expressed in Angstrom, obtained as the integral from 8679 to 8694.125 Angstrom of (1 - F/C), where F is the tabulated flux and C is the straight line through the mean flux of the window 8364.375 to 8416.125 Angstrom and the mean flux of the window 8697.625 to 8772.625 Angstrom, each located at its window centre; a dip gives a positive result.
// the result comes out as -0.4 Angstrom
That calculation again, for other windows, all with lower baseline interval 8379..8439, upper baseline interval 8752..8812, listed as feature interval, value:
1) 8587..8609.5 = -1.8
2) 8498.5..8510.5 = -0.3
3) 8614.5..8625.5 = -0.7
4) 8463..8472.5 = -0.2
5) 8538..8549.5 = -0.6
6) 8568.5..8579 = -0.6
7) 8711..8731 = -0.6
